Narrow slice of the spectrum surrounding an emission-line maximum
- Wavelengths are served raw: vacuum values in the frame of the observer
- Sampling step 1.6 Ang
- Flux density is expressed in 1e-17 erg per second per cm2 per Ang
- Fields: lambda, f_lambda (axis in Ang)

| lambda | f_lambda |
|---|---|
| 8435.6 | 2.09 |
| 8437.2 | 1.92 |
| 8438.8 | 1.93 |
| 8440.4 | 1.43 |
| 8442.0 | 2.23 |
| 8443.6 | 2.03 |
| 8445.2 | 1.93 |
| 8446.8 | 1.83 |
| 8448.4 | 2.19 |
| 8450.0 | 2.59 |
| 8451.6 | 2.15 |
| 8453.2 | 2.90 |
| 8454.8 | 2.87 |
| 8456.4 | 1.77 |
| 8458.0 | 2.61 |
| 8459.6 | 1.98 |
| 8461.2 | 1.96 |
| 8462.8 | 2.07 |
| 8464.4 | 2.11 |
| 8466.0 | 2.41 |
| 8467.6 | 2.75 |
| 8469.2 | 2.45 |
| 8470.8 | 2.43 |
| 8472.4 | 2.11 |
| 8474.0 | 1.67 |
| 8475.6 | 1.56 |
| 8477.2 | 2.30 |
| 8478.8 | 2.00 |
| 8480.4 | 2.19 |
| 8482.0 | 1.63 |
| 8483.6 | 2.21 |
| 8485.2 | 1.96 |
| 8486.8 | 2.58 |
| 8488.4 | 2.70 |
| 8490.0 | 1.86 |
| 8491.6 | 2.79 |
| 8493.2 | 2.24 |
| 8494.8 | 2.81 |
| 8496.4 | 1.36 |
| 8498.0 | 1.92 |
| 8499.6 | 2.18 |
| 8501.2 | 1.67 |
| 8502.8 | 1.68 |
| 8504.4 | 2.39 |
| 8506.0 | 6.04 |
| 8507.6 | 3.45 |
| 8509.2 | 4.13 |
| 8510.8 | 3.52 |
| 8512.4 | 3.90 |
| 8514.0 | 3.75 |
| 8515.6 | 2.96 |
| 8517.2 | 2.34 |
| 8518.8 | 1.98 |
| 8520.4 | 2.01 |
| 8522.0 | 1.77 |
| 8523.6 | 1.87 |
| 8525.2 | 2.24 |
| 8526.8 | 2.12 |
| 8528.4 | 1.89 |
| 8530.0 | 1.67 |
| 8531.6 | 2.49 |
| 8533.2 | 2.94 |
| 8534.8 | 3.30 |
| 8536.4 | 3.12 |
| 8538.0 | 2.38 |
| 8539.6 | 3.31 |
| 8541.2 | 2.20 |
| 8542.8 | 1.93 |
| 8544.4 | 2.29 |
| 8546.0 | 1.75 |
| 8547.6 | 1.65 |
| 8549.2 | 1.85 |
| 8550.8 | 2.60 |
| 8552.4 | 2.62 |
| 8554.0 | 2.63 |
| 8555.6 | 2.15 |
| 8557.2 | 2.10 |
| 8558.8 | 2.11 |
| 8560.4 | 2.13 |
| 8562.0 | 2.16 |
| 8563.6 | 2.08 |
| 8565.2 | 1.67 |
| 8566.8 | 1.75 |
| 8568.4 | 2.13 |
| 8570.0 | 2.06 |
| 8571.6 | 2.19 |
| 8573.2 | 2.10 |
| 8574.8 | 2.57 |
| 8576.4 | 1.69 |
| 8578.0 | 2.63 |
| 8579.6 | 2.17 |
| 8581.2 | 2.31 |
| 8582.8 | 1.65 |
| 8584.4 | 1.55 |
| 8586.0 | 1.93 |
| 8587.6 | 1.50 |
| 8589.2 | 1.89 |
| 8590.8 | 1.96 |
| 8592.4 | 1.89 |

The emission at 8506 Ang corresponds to H-alpha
